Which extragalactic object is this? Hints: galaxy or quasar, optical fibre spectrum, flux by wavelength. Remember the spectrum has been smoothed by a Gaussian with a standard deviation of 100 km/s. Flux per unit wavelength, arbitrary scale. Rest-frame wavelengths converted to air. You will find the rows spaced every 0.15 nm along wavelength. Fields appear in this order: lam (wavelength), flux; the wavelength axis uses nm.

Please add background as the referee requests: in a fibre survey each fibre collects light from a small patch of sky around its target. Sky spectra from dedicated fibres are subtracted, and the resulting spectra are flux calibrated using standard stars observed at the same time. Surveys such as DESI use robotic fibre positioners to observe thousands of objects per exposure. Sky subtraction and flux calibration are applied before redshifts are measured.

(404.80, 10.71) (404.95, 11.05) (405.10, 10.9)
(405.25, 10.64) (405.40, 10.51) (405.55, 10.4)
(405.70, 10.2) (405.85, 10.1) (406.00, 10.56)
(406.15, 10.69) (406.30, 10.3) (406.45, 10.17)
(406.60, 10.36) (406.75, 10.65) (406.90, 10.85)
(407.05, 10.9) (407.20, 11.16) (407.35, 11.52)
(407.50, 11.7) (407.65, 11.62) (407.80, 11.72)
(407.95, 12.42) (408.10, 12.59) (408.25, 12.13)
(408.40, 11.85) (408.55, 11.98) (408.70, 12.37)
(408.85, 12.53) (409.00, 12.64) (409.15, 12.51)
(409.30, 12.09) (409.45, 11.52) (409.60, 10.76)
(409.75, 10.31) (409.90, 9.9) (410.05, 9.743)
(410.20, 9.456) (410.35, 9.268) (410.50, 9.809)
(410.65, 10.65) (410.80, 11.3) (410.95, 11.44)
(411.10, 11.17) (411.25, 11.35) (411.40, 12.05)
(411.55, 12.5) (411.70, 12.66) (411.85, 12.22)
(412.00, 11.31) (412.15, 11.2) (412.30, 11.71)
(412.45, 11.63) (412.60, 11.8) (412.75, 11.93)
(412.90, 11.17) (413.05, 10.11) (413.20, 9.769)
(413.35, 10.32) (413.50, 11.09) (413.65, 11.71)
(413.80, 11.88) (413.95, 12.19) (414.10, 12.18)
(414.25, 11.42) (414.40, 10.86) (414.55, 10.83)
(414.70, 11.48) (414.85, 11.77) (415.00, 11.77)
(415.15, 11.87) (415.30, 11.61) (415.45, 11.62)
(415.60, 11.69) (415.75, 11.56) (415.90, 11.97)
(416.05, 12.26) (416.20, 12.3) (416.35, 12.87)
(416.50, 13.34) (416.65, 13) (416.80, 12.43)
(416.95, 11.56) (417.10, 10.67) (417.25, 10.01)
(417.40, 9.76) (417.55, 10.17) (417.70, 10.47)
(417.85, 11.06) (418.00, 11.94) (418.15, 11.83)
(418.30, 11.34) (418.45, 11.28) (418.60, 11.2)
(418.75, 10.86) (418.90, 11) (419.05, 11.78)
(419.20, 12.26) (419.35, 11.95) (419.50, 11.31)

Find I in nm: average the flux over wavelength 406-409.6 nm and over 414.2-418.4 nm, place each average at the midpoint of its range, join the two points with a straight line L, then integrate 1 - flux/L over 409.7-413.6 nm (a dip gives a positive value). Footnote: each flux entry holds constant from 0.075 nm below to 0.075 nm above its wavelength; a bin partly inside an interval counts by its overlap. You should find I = 0.18 nm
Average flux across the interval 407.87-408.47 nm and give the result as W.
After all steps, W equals 12.2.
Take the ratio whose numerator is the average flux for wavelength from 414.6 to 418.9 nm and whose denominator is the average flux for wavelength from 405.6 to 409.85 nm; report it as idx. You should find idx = 1.02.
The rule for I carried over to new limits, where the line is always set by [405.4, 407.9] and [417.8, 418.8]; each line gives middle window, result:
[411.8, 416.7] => -0.200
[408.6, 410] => -0.084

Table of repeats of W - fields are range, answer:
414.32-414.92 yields 11.2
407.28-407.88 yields 11.6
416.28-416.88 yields 12.9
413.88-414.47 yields 11.7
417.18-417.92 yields 10.3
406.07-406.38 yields 10.5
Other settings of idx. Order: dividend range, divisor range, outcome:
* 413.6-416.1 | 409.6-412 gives 1.07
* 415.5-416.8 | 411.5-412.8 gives 1.04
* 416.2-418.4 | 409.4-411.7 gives 1.06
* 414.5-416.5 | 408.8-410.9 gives 1.09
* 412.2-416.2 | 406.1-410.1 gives 1.01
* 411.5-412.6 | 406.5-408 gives 1.05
